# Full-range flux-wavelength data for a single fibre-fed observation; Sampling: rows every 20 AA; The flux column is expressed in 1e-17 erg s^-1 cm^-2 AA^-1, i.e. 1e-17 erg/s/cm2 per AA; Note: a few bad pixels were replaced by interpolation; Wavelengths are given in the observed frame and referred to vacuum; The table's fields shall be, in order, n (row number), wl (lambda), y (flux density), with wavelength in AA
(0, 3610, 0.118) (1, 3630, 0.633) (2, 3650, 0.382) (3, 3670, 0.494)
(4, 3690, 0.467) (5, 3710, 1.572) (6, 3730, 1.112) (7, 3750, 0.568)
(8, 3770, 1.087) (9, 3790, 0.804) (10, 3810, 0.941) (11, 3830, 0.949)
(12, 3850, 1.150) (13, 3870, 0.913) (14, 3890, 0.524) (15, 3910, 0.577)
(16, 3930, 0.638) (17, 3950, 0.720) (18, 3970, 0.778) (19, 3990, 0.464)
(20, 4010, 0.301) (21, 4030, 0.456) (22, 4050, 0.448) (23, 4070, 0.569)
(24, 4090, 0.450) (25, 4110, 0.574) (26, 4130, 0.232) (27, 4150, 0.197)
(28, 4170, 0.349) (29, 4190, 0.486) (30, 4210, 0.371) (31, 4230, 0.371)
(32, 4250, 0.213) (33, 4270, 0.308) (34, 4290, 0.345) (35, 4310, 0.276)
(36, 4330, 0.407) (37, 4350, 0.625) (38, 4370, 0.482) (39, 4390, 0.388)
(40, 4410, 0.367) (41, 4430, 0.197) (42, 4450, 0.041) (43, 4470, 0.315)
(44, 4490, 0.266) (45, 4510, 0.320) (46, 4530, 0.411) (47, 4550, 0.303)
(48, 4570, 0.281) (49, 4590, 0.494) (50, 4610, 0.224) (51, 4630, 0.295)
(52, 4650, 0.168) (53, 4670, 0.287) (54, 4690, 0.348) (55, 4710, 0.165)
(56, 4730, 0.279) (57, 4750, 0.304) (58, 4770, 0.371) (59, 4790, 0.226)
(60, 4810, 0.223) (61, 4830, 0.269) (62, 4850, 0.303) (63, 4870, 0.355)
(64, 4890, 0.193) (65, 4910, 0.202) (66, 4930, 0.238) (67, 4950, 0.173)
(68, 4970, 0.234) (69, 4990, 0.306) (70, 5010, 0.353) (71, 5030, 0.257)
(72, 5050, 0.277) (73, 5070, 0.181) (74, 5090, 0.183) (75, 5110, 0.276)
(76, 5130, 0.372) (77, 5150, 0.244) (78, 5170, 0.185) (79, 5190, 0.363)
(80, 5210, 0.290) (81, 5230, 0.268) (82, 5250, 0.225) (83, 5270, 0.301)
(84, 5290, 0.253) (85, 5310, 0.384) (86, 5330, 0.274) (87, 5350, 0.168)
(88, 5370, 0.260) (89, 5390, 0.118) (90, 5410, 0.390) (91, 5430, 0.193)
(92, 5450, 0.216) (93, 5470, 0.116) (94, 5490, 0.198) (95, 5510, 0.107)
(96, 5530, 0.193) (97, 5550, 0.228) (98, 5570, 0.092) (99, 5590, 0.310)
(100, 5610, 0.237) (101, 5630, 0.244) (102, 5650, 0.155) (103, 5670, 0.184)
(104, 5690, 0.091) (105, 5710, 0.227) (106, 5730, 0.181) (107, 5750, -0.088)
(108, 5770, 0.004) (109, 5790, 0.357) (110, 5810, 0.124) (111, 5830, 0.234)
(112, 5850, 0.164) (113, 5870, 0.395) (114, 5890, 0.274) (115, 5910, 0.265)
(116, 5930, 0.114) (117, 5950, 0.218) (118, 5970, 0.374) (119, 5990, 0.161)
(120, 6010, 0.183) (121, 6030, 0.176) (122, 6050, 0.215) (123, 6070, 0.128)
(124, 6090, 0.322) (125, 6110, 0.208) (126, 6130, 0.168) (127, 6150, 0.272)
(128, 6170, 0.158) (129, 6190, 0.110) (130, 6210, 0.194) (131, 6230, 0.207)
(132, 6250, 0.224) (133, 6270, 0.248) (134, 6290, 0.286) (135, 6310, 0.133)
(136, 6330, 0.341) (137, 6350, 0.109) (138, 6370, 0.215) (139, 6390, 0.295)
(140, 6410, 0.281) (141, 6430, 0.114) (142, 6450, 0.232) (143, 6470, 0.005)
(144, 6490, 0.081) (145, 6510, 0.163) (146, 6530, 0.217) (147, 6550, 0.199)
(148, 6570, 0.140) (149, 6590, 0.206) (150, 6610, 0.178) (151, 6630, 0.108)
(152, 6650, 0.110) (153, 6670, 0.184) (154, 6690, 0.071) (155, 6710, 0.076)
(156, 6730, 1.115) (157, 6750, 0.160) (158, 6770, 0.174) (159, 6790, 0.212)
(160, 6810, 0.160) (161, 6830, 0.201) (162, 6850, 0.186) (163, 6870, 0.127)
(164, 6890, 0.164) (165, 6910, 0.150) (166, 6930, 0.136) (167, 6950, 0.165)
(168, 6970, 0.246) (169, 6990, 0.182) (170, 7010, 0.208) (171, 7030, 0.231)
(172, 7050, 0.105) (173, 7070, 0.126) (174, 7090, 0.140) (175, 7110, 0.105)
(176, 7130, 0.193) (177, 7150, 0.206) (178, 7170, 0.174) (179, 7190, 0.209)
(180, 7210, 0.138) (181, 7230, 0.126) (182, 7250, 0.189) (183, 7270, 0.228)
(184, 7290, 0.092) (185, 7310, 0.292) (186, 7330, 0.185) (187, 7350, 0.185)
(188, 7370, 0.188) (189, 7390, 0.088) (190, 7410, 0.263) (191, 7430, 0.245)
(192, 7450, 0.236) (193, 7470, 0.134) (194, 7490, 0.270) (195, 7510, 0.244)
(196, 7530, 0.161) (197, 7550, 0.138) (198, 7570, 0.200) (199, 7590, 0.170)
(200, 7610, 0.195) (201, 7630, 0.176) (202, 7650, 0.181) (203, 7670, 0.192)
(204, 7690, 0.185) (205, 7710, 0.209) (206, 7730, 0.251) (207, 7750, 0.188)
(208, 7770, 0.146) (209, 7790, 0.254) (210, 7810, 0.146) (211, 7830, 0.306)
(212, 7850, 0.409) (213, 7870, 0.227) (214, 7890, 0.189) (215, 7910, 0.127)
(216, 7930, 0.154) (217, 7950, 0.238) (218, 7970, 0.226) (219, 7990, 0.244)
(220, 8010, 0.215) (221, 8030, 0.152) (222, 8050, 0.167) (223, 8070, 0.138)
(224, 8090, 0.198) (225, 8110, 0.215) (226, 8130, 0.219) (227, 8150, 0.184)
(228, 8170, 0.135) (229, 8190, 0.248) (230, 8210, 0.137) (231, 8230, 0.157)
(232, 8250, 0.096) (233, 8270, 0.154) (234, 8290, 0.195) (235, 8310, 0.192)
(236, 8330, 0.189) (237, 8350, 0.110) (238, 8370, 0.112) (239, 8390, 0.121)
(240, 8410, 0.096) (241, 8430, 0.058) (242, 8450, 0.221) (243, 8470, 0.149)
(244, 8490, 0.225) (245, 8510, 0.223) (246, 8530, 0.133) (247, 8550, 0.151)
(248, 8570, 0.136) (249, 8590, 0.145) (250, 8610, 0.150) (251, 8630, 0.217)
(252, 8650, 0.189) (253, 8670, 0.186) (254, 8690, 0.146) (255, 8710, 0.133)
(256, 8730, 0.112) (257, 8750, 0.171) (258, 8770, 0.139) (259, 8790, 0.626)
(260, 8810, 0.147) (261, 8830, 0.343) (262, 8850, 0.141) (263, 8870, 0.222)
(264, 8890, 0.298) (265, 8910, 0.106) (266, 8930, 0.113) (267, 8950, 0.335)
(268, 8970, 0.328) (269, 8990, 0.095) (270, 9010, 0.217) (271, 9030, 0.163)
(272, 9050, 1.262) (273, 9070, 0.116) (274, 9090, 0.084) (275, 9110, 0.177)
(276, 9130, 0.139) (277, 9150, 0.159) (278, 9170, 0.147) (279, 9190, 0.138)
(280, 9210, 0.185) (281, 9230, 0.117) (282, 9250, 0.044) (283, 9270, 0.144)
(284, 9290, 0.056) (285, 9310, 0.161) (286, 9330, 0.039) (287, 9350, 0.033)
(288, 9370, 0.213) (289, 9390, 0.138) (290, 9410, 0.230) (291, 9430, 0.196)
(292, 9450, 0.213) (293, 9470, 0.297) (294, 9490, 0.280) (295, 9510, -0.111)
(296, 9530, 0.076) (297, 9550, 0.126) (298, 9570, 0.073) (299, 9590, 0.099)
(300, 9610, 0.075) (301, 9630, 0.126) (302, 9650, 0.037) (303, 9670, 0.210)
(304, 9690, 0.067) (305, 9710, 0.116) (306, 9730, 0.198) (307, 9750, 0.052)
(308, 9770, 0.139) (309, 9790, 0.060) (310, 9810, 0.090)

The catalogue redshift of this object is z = 0.806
